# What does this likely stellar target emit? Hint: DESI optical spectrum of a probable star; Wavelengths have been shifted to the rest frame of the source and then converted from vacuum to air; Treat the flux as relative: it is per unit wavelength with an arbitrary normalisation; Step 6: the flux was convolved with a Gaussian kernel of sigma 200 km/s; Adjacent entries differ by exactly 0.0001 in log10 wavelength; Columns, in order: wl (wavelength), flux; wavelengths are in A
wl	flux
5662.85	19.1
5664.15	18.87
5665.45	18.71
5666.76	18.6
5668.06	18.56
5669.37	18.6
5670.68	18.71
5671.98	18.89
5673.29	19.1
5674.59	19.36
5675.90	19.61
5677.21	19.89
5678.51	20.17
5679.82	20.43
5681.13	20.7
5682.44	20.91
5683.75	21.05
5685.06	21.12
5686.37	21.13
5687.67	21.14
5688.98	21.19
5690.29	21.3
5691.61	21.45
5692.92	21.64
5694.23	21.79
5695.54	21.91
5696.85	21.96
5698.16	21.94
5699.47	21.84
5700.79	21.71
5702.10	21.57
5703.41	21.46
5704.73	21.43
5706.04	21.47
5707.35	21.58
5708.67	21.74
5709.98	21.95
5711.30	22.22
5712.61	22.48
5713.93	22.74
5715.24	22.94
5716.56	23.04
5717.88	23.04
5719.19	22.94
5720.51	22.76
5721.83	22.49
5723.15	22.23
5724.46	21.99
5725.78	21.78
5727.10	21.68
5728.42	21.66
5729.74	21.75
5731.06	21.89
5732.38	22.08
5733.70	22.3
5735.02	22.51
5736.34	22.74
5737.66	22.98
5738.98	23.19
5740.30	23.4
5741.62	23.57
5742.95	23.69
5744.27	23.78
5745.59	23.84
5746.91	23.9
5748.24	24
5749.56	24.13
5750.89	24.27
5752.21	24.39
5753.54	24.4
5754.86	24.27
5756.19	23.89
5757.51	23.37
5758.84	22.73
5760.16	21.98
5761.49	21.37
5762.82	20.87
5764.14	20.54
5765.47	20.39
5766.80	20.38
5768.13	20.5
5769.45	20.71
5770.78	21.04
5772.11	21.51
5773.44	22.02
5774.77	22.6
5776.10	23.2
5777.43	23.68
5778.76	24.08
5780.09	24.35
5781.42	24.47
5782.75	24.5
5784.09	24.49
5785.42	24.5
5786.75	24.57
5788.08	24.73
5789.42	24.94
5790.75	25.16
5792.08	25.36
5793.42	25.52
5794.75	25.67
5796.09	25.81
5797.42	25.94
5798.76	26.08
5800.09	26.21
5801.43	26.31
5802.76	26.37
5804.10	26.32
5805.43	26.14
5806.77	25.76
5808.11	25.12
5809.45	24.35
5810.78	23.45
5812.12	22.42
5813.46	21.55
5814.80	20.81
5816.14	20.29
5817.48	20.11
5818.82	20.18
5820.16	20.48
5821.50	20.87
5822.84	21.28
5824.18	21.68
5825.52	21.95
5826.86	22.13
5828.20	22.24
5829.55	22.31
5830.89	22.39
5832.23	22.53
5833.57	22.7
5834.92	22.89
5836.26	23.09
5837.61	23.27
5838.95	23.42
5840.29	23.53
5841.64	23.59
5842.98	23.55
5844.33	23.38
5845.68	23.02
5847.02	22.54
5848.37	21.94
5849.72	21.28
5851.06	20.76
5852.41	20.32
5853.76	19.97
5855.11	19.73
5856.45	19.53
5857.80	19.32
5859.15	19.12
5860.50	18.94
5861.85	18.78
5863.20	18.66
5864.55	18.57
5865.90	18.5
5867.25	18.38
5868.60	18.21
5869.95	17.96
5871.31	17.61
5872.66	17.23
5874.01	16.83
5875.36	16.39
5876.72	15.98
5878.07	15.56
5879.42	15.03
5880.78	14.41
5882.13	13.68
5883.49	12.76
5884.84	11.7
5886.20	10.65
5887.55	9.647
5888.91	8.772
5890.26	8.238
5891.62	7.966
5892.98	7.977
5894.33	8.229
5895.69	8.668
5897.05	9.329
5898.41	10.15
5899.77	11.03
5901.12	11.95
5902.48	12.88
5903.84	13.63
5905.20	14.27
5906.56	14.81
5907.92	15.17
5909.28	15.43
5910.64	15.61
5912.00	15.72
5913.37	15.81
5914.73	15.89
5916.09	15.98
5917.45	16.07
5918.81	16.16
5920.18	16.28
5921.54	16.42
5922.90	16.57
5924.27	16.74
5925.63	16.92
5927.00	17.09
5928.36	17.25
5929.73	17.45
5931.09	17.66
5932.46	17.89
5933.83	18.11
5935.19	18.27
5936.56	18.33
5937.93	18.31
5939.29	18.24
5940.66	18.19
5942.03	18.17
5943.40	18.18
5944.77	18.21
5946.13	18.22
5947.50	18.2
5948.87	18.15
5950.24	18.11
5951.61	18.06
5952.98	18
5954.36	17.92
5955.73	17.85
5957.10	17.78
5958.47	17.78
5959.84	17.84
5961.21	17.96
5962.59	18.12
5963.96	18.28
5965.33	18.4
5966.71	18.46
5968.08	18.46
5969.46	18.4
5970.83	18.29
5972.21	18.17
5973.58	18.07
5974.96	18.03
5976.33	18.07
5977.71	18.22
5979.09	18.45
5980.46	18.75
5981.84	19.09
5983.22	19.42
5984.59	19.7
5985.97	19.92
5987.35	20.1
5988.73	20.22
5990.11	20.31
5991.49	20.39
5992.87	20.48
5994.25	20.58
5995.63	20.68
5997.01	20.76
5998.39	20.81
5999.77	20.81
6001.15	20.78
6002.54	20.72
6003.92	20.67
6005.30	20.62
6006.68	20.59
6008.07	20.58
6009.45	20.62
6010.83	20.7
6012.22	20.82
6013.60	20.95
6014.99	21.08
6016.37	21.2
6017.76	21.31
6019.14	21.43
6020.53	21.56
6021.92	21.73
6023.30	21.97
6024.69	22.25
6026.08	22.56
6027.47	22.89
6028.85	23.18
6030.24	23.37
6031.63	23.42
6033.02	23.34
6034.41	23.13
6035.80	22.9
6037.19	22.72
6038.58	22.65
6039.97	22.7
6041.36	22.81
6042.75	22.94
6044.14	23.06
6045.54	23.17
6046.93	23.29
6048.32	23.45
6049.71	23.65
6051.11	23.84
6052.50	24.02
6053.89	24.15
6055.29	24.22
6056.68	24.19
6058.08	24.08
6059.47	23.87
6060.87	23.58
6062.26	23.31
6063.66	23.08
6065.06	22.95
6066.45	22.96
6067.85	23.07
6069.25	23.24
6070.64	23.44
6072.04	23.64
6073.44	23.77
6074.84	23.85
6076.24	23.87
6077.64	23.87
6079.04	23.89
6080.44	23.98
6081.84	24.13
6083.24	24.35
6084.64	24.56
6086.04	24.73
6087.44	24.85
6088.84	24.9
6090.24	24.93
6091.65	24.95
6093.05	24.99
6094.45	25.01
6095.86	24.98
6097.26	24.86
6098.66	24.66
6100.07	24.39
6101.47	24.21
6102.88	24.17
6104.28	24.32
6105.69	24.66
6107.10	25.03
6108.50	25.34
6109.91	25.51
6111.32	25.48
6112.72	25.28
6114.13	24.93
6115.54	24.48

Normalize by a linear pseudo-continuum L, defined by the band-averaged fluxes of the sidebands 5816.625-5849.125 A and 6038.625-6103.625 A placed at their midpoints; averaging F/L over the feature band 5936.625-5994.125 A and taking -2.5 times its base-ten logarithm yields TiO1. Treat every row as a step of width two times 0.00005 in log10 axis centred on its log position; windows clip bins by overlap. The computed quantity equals 0.241 mag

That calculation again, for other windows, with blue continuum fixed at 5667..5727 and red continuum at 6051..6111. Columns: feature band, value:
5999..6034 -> 0.10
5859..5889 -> 0.38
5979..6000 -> 0.17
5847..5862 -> 0.12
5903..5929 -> 0.40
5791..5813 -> -0.15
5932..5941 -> 0.26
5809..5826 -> 0.04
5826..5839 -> -0.02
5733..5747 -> -0.08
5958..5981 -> 0.27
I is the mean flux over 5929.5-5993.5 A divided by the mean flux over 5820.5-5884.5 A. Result 0.93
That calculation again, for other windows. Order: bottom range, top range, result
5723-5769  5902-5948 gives 0.74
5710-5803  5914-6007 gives 0.79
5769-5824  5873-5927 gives 0.57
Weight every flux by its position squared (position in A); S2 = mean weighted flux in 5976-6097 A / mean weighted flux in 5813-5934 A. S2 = 1.4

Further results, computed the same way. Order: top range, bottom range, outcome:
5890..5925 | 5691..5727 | 0.65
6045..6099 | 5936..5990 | 1.35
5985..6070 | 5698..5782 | 1.08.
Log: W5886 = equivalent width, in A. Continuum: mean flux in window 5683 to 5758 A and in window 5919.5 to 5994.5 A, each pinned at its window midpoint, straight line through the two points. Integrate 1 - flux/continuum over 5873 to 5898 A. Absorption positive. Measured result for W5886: 9.9 A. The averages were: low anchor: 22.5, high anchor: 18.3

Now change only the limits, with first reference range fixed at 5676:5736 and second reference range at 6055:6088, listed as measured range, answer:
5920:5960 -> 9.2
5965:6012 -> 7.4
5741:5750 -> -0.8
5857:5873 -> 2.9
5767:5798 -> -2.3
